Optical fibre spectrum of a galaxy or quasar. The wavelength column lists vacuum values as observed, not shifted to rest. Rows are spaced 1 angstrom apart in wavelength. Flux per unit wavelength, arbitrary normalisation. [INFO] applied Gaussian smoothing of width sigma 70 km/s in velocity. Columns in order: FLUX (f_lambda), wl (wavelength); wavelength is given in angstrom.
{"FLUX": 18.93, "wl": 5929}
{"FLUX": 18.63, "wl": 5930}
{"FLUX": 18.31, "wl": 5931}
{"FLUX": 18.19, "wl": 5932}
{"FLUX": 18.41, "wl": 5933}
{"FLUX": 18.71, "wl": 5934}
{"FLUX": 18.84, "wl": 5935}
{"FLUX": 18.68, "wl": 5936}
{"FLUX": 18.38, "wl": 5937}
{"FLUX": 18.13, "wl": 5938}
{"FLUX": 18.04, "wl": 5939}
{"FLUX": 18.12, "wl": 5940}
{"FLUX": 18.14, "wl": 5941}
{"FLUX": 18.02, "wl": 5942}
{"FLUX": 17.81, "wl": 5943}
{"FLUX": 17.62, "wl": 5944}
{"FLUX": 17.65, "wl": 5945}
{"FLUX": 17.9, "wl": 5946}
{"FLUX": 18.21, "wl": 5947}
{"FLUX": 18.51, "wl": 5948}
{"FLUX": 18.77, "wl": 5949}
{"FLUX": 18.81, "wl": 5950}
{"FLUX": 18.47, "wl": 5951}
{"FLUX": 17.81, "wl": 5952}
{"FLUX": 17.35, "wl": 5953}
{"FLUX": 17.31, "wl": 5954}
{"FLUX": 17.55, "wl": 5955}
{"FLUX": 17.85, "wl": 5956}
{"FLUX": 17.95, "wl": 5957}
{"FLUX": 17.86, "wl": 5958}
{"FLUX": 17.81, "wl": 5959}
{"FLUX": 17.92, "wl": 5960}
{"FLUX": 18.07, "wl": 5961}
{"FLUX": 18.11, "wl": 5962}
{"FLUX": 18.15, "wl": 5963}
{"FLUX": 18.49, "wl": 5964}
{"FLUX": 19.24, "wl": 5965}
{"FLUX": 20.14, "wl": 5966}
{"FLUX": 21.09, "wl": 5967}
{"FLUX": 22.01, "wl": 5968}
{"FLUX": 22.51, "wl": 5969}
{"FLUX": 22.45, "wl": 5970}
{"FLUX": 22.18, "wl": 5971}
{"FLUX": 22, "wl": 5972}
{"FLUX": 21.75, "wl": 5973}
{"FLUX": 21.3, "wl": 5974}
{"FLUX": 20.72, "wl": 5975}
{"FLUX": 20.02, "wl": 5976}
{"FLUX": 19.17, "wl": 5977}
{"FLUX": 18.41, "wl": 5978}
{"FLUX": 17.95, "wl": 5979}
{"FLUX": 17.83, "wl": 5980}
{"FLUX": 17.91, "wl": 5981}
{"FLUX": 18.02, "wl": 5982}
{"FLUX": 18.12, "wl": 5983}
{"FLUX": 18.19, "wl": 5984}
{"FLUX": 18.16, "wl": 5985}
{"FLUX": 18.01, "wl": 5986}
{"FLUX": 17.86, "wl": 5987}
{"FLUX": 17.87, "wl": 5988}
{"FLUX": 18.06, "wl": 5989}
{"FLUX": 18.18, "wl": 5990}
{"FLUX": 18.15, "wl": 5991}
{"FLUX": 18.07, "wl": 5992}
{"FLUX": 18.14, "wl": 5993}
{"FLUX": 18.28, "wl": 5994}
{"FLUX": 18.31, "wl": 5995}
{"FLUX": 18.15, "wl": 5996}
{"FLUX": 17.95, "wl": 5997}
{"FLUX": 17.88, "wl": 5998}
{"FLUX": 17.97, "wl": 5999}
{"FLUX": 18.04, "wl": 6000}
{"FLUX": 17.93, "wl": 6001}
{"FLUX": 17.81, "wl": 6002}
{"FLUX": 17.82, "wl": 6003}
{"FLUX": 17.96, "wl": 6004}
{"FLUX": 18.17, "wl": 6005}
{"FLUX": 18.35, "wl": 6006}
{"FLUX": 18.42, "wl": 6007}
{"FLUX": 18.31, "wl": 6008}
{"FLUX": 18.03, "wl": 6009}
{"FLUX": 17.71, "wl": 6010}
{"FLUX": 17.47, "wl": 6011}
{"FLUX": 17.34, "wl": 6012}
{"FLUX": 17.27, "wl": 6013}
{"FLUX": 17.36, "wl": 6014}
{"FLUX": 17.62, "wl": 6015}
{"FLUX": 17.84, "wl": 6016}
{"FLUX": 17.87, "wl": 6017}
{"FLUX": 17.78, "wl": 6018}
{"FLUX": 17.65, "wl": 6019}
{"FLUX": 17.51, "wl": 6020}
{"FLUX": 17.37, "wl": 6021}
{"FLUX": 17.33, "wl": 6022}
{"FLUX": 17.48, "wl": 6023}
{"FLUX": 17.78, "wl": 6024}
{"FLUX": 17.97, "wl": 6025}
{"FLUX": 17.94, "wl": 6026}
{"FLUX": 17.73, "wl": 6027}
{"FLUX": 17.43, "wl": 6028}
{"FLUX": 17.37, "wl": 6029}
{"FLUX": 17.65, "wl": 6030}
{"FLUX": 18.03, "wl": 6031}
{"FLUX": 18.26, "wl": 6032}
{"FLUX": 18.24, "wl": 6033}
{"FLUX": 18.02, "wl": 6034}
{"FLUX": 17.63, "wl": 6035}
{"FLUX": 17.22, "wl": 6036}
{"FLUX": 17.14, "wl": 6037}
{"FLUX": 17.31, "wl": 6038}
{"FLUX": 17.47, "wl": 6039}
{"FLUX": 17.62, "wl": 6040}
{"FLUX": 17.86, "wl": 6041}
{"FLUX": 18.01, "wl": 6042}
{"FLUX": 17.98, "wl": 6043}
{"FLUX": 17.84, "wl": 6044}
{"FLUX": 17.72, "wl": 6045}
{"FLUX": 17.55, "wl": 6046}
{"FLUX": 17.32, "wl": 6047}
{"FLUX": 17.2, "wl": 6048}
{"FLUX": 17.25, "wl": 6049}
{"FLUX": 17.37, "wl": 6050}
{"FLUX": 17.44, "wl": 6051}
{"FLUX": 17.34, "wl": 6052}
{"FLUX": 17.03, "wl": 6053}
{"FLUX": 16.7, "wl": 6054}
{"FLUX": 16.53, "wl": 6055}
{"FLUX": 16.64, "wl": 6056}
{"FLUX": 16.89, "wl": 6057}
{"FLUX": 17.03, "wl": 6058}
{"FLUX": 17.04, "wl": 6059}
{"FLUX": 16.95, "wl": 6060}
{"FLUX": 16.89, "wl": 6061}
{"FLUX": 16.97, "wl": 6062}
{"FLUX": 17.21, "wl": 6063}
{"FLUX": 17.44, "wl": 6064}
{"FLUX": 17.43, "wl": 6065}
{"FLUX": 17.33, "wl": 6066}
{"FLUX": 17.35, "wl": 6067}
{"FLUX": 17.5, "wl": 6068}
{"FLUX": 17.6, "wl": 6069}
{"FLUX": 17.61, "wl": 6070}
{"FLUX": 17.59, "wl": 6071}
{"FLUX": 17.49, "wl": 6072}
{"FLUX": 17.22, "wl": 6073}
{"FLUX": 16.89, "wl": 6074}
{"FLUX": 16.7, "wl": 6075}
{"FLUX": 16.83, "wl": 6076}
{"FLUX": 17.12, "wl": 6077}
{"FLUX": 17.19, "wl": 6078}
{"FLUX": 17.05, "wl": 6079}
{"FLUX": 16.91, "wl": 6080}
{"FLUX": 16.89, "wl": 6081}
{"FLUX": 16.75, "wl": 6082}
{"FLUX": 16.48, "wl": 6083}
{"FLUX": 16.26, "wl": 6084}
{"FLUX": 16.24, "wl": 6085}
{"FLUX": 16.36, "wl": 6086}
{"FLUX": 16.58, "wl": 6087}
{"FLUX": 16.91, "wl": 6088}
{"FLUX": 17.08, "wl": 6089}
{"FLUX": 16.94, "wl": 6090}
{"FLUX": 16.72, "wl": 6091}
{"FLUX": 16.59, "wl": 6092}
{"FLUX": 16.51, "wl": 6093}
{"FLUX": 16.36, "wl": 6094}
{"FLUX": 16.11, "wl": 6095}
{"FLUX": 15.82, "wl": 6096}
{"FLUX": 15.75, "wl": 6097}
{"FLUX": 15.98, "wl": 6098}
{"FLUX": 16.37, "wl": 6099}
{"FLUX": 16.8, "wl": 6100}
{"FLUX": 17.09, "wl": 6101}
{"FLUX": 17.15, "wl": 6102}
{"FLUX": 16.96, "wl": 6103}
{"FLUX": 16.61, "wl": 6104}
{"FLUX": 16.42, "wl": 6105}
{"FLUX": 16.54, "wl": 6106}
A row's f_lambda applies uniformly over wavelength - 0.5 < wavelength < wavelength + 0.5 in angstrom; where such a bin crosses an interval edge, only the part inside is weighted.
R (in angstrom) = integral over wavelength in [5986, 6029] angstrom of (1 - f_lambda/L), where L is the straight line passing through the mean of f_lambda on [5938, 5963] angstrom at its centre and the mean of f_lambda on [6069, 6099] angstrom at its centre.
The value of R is -1.0 angstrom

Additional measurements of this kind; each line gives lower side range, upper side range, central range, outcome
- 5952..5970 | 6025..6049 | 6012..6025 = 0.3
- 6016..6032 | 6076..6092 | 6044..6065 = 0.1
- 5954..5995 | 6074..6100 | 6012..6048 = 0.3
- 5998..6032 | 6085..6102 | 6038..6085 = -0.5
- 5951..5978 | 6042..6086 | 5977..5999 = 0.9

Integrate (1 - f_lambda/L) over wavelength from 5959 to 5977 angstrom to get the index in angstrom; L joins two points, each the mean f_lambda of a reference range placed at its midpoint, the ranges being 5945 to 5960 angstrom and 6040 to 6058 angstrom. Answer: -2.4 angstrom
